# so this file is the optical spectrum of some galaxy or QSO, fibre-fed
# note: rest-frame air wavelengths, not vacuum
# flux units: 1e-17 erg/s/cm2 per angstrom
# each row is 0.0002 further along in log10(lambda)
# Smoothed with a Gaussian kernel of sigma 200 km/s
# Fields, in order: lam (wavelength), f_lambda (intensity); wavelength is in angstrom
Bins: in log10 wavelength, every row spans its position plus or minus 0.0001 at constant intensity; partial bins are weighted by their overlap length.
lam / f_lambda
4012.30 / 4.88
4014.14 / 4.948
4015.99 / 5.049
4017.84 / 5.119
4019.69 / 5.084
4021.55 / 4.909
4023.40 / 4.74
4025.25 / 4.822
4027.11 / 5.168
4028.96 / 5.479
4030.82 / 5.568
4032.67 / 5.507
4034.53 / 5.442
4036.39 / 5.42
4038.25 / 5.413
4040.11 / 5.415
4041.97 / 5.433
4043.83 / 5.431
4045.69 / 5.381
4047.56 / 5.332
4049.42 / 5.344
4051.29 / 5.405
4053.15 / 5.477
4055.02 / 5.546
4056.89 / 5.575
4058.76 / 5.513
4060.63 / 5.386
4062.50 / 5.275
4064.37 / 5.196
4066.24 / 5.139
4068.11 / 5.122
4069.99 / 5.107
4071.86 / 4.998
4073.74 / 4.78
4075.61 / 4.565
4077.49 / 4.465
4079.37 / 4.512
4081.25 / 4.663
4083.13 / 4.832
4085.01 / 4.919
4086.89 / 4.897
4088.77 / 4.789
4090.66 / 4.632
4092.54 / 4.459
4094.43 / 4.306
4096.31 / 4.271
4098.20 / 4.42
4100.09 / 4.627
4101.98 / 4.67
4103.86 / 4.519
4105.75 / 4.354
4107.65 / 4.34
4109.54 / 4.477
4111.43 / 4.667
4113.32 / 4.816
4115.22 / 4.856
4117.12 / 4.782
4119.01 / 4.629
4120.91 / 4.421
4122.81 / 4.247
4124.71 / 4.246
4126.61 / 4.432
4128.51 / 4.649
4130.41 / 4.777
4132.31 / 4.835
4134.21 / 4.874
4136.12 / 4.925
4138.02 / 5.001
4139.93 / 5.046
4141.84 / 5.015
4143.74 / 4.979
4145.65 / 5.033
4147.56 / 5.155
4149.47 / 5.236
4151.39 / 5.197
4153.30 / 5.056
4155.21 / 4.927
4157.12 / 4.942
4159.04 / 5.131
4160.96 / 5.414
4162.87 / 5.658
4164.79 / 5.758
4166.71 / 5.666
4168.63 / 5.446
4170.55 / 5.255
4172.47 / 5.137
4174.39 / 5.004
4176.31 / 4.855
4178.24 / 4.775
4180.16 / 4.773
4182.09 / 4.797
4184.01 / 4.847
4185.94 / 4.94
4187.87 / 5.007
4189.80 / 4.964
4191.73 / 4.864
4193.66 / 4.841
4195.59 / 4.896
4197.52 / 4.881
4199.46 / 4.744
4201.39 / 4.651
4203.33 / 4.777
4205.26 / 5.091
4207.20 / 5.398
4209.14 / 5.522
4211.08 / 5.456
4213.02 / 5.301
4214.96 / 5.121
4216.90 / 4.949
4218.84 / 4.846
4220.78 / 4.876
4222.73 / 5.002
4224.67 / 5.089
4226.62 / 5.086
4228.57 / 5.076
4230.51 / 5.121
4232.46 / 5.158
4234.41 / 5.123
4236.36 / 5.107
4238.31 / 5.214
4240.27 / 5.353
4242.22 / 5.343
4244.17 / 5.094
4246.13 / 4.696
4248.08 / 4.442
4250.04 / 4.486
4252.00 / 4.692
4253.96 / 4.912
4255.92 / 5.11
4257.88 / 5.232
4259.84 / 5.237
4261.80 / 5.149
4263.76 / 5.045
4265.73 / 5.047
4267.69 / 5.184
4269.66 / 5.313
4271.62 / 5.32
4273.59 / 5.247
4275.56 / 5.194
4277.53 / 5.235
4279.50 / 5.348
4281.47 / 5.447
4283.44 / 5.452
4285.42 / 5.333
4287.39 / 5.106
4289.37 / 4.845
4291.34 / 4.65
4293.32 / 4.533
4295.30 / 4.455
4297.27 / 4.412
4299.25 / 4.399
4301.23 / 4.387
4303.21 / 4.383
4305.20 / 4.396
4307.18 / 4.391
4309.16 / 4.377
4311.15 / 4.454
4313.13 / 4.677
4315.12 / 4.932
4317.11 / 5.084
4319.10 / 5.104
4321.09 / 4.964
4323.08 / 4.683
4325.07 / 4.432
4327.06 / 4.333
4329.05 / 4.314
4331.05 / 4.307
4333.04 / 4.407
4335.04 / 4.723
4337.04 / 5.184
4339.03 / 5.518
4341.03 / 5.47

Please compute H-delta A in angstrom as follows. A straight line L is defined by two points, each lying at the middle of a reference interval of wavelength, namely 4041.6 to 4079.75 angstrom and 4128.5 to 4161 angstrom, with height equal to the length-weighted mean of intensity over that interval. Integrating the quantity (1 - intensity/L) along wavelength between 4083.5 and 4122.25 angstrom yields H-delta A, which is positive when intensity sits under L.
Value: 3.9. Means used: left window 5.2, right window 5.01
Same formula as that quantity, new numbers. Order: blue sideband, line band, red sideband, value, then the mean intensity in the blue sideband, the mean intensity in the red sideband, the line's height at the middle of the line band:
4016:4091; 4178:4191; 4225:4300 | 0.5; 5.15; 5.03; 5.08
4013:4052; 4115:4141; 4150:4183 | 2.5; 5.26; 5.16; 5.19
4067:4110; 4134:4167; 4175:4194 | -2.6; 4.64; 4.87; 4.79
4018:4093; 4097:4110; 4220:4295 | 1.6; 5.13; 5.07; 5.12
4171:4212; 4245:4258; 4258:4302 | 0.6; 4.97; 5.02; 5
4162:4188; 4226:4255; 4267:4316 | -0.1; 5.14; 4.86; 4.98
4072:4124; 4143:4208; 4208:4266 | -2.8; 4.59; 5.06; 4.86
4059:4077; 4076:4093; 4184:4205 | 1.2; 5.07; 4.86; 5.04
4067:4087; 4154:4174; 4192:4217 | -1.4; 4.8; 5.05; 4.97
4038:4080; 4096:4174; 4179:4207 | 2.1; 5.21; 4.88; 5.02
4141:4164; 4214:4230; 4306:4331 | -0.2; 5.15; 4.63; 4.93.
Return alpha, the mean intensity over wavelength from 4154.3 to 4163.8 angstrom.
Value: 5.22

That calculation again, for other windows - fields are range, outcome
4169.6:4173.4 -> 5.2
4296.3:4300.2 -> 4.4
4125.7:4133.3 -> 4.68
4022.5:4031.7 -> 5.15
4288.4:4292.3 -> 4.75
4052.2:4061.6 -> 5.5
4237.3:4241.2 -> 5.27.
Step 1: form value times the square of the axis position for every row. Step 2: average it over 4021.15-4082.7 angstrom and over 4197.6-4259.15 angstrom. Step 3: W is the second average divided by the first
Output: 1.1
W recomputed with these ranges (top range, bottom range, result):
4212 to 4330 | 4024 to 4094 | 1.06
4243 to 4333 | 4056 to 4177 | 1.07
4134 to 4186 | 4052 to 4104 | 1.09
